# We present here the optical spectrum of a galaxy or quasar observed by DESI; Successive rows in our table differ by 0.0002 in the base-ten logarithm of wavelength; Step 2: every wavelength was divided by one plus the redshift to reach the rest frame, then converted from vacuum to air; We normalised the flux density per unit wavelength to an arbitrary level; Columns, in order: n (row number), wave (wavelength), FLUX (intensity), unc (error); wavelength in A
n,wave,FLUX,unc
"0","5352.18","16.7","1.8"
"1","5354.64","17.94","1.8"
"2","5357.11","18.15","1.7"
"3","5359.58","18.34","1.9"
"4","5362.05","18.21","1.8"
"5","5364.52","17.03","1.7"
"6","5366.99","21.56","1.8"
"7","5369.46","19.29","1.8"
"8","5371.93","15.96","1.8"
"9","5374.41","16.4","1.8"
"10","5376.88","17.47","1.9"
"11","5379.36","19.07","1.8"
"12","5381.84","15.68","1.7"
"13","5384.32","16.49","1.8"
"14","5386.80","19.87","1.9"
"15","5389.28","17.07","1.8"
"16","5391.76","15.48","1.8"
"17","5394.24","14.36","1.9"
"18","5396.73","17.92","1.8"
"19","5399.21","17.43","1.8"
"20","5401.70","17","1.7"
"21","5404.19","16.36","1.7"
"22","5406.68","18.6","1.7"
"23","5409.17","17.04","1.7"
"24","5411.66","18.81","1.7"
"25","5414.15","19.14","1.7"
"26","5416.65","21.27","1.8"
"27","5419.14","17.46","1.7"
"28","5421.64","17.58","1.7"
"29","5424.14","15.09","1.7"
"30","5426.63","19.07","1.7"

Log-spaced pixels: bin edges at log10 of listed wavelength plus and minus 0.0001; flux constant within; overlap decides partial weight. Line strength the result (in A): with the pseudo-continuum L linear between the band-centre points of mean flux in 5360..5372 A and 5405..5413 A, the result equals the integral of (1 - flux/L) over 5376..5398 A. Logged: 1.6 A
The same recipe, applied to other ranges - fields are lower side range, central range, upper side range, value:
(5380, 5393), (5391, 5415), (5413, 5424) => 0.8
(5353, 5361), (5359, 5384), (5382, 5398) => -0.5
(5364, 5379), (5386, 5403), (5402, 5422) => 1.1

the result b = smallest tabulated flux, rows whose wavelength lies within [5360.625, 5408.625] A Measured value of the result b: 14.36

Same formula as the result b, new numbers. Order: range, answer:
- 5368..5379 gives 15.96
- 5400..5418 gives 16.36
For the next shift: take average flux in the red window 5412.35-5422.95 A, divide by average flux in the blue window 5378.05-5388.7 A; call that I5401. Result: 1.1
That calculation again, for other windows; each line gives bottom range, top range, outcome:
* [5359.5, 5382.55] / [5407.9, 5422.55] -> 1.04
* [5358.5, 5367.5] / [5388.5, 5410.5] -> 0.91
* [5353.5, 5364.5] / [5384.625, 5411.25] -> 0.95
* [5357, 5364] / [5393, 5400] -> 0.91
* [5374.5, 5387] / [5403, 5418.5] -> 1.06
